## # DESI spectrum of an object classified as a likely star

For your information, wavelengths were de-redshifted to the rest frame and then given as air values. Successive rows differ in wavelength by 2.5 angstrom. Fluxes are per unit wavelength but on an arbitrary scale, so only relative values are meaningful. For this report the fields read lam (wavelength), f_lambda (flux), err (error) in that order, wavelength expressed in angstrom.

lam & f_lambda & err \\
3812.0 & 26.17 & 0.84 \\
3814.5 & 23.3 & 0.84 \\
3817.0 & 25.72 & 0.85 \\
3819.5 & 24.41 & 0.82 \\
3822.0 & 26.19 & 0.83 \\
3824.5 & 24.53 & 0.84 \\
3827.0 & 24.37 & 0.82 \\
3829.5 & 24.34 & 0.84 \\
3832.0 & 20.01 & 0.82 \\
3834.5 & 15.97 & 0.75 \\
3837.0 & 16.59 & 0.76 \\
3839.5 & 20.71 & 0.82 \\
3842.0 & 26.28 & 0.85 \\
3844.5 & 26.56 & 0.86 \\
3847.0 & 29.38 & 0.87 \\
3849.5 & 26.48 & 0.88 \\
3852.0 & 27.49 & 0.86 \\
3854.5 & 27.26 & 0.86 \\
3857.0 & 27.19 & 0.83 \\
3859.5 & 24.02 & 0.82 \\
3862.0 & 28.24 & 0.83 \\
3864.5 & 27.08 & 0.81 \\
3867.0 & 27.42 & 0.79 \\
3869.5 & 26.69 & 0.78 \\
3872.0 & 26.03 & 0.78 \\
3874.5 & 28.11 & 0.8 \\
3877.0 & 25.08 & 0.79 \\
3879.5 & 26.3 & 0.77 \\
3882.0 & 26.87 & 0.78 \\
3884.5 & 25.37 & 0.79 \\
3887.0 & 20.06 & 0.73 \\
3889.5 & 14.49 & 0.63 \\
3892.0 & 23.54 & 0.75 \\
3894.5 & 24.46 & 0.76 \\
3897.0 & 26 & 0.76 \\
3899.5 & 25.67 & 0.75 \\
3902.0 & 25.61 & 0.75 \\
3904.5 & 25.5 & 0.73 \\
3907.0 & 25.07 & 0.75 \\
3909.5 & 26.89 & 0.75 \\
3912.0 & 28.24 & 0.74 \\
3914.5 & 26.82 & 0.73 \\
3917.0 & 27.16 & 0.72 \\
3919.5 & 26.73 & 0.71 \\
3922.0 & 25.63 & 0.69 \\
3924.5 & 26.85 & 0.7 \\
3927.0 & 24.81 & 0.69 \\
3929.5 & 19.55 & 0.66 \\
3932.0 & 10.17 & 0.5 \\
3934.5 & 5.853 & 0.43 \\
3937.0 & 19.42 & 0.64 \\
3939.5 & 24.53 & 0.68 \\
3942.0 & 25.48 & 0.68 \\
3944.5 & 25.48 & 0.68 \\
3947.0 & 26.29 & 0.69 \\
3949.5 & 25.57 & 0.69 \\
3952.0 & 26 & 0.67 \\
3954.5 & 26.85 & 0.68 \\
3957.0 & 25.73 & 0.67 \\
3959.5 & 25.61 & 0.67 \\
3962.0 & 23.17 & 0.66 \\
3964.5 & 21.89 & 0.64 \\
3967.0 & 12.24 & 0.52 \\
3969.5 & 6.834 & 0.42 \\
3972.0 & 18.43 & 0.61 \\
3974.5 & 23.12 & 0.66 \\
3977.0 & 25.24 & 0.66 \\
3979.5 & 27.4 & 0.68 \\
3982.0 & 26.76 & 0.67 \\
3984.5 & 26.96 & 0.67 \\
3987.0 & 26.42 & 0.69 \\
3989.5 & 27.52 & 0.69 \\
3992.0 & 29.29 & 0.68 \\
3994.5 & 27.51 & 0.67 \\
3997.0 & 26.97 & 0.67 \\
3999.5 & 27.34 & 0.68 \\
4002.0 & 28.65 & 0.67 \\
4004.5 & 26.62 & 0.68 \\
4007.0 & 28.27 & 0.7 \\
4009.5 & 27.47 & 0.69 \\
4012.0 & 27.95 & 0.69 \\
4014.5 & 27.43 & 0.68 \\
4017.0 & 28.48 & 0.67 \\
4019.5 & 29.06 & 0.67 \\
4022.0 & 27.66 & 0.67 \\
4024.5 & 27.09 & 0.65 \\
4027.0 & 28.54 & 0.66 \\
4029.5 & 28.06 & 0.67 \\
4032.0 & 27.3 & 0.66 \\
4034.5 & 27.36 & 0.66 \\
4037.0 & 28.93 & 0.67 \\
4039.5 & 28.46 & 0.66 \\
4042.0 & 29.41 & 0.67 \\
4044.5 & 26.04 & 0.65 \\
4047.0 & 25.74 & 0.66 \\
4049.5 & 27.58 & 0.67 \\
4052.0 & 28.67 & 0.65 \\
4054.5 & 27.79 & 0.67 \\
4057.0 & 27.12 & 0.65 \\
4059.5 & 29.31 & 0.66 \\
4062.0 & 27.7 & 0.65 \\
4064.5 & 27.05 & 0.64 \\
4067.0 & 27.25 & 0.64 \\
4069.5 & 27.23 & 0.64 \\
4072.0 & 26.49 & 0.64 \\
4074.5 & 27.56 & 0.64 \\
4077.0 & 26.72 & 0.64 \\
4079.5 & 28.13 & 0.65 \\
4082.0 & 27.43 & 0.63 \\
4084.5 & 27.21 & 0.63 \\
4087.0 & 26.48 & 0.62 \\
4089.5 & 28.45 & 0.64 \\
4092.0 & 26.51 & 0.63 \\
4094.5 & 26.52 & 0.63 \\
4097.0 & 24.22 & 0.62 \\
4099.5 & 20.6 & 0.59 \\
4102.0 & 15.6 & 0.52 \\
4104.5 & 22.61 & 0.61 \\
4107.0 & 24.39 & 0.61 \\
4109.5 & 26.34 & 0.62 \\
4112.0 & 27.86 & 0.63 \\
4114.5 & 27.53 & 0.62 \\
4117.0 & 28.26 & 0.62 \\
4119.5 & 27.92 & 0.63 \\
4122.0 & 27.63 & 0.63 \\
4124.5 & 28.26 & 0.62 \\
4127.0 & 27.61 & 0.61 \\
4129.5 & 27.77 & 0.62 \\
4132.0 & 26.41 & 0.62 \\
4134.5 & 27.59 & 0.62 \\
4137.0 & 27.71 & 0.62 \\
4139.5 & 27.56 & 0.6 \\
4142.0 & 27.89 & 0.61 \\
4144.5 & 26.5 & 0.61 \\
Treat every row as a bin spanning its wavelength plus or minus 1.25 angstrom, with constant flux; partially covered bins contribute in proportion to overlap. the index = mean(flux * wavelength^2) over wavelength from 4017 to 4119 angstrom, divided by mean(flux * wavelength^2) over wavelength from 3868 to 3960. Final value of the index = 1.20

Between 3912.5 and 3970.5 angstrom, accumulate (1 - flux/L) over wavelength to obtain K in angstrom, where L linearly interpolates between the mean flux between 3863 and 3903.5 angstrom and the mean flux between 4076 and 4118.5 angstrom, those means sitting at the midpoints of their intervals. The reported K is 6.6 angstrom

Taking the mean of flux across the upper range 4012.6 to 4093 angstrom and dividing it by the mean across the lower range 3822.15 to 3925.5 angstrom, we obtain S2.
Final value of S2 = 1.10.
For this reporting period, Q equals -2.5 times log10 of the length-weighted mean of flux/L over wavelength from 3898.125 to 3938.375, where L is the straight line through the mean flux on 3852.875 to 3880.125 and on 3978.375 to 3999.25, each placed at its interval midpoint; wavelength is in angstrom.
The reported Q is 0.17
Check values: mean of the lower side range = 26.7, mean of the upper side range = 27.4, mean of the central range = 23.1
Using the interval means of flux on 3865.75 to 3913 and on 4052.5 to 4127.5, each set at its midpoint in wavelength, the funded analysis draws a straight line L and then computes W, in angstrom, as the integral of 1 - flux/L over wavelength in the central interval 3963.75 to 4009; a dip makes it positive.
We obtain 2.5 angstrom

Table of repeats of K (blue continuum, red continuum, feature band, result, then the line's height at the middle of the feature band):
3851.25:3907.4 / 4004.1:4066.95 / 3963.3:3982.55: 4.91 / 26.8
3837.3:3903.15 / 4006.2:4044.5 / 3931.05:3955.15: 4.58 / 26.6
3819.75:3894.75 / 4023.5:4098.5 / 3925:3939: 4.70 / 25.6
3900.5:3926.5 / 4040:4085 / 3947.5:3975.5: 5.46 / 26.7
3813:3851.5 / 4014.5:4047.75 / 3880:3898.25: 1.33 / 24.9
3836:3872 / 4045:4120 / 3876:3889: 0.91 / 25.9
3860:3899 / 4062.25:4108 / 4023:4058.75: -3.13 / 25.5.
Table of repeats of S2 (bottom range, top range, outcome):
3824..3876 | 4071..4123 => 1.04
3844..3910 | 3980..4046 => 1.08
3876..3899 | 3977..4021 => 1.17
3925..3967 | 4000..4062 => 1.26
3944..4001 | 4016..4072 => 1.14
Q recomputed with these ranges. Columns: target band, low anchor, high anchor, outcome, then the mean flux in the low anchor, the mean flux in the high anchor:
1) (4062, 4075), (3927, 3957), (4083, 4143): -0.09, 21.7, 26.2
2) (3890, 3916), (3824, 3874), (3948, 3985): -0.07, 24.9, 22.7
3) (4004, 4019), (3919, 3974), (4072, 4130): -0.19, 21.5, 26.1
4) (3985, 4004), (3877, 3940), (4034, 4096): -0.08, 23.3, 27.5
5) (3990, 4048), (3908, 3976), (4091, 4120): -0.18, 22.4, 24.8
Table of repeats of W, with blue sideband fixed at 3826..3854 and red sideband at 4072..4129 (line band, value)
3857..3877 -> -2.4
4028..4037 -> -0.8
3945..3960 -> -0.8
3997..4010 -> -1.3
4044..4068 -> -1.7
